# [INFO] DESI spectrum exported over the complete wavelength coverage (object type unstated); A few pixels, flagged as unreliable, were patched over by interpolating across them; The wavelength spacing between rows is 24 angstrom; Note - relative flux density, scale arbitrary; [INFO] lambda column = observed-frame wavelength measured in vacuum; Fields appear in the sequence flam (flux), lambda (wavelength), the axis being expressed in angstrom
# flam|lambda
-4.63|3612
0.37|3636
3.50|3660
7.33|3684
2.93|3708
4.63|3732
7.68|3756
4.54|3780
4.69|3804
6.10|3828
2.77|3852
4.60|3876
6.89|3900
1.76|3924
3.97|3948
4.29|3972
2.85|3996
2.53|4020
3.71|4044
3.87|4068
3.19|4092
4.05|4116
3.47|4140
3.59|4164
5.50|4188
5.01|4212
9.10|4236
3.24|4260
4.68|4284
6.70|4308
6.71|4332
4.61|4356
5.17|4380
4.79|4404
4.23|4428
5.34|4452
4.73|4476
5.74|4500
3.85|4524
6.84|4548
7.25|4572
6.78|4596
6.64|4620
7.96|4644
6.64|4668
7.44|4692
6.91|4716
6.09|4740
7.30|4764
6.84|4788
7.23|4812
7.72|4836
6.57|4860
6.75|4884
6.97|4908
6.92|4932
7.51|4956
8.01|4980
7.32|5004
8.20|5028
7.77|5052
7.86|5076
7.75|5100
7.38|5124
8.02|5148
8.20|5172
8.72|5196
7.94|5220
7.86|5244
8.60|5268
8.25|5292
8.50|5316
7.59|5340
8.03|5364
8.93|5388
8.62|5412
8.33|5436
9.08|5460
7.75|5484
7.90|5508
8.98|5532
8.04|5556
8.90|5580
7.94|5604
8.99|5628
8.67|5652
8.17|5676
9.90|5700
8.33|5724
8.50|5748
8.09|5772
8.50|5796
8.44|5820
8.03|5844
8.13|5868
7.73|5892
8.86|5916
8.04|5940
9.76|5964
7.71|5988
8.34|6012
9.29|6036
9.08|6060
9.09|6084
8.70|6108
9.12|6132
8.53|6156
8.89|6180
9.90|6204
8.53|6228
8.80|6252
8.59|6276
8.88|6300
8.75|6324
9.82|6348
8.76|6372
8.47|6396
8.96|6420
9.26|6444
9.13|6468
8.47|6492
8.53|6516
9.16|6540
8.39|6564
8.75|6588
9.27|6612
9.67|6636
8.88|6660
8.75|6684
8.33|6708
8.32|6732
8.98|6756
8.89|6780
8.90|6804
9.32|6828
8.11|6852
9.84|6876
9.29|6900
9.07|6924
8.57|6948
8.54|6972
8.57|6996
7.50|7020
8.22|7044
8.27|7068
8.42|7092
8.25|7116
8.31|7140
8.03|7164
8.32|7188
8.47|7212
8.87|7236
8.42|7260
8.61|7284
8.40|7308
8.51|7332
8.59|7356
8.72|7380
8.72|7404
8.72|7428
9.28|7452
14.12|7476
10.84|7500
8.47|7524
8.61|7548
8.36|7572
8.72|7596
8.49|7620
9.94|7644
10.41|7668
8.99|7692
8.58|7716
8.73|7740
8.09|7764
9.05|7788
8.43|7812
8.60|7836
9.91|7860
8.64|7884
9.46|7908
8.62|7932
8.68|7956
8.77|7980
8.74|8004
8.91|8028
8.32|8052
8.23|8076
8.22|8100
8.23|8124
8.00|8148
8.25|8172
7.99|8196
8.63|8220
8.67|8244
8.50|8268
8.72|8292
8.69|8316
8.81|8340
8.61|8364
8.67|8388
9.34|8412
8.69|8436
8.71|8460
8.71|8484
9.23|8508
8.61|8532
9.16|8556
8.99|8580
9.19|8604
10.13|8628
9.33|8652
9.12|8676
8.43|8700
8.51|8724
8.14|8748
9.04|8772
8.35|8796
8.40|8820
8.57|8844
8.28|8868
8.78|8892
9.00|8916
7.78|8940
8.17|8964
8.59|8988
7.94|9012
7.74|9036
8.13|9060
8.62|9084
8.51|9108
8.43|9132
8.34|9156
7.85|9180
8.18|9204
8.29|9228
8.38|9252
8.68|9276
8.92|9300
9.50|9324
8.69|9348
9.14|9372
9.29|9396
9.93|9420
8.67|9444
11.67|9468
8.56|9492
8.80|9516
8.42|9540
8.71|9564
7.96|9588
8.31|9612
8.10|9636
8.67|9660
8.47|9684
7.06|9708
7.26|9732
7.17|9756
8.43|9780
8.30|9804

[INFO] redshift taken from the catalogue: 0.14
